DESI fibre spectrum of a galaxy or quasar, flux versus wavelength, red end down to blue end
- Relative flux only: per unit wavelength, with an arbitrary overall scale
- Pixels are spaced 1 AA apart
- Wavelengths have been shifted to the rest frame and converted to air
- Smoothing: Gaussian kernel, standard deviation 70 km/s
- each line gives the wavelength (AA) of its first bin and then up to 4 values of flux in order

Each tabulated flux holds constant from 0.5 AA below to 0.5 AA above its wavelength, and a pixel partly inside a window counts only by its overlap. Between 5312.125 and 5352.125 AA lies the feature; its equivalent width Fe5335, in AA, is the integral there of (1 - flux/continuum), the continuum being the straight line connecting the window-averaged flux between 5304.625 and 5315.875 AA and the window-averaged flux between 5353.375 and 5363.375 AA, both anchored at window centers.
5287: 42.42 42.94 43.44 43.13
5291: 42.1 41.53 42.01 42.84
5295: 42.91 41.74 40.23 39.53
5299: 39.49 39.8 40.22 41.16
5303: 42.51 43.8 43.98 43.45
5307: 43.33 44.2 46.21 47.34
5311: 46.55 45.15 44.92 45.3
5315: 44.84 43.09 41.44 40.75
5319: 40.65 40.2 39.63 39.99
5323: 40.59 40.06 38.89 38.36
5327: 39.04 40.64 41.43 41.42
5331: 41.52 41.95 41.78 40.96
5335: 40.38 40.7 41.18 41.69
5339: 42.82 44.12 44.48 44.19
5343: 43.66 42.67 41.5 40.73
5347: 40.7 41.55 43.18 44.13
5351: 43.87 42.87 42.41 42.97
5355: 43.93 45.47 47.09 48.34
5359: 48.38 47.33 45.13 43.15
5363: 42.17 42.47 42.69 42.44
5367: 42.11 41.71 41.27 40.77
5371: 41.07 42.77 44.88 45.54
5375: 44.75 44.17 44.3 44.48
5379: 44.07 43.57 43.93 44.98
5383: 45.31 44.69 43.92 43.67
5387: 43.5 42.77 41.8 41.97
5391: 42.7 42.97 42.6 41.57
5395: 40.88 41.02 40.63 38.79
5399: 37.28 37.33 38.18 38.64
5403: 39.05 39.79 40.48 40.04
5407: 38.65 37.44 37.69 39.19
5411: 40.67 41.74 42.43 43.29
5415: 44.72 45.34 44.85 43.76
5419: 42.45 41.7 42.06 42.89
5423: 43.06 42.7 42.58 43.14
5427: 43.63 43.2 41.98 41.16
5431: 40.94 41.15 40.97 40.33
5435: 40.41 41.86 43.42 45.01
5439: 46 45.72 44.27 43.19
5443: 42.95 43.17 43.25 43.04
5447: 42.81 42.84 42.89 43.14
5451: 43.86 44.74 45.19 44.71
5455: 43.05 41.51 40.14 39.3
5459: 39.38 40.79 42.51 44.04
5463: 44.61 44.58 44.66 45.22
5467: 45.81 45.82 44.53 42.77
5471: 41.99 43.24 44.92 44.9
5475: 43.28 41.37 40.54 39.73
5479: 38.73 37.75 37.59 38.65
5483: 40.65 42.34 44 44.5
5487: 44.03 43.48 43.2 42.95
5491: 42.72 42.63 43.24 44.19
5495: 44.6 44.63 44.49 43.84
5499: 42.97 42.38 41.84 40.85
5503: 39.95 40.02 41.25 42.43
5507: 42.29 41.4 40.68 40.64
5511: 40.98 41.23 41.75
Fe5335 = 3.0 AA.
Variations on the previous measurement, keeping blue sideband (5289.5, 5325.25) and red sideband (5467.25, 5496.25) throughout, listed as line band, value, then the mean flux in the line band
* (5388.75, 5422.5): 1.1 AA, 41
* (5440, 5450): -0.2 AA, 43.3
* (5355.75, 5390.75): -1.2 AA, 43.9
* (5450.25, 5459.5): 0.0 AA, 42.5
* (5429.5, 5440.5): 0.0 AA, 42.5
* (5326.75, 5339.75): 0.3 AA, 41.3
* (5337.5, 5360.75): -0.8 AA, 43.8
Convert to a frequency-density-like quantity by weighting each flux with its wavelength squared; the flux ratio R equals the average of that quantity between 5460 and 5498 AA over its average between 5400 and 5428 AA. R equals 1.06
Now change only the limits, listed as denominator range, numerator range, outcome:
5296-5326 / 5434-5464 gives 1.07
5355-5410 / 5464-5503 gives 1.05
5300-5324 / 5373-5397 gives 1.04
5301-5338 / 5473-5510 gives 1.06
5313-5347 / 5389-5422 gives 1.01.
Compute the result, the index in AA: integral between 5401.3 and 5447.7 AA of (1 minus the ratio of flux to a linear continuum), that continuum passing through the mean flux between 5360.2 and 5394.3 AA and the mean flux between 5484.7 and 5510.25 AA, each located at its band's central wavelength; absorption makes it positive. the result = 1.02 AA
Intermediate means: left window 43.3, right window 42.7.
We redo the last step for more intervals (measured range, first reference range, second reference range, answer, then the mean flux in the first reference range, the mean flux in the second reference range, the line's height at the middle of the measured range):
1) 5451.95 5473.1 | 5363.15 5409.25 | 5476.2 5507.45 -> -0.66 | 41.9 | 42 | 42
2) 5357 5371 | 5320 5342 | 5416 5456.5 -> -0.68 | 41.1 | 43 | 41.7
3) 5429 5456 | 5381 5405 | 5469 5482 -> -1.03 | 41.5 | 41.4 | 41.5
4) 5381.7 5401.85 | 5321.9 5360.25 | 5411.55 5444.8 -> 0.47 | 42.5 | 42.9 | 42.7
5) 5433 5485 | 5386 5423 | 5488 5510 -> -0.93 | 41.2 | 42.5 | 41.9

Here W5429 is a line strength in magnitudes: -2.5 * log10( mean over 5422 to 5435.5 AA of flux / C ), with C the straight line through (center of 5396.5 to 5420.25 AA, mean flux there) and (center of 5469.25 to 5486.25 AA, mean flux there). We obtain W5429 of -0.029 mag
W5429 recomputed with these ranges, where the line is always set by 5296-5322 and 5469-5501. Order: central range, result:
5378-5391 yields -0.028 mag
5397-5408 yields 0.099 mag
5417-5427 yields -0.008 mag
